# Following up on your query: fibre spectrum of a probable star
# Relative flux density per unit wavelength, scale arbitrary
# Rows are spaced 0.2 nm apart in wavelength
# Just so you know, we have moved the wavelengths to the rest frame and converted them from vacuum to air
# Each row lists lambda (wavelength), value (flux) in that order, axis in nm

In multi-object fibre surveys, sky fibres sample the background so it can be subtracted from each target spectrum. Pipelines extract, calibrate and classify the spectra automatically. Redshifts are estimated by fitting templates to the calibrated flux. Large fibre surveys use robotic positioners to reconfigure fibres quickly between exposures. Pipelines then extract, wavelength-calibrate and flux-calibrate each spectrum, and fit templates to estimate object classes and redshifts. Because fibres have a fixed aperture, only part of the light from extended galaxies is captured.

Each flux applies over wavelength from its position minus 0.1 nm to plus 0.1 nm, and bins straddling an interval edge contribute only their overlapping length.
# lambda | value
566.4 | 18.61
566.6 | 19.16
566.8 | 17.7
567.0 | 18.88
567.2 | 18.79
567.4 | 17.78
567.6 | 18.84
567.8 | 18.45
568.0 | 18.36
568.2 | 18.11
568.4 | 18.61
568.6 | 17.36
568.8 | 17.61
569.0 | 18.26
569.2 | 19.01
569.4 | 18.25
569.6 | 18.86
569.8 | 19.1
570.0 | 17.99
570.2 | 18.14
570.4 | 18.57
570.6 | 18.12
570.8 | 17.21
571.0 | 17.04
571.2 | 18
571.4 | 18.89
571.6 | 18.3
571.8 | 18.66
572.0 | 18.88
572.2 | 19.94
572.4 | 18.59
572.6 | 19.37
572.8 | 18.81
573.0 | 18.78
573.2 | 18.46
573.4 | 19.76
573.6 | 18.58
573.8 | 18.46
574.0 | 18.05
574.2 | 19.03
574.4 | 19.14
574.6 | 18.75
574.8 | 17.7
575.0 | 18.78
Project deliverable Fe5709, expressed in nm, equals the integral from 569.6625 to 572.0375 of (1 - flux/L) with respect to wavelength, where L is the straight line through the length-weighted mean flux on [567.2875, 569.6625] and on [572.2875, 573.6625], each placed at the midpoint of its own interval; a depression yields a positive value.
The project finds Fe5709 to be 0.05 nm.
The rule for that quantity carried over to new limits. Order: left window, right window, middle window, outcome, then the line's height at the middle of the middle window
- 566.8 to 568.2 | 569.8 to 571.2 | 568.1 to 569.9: -0.016 nm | 18.2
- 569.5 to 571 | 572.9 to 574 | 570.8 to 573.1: -0.013 nm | 18.5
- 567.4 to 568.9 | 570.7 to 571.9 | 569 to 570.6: -0.038 nm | 18.1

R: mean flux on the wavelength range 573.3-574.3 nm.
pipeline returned 18.8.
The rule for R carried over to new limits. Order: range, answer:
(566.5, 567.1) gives 18.6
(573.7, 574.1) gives 18.3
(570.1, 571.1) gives 17.8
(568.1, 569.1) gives 18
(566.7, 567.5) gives 18.3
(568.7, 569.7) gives 18.4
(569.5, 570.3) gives 18.5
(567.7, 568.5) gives 18.4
